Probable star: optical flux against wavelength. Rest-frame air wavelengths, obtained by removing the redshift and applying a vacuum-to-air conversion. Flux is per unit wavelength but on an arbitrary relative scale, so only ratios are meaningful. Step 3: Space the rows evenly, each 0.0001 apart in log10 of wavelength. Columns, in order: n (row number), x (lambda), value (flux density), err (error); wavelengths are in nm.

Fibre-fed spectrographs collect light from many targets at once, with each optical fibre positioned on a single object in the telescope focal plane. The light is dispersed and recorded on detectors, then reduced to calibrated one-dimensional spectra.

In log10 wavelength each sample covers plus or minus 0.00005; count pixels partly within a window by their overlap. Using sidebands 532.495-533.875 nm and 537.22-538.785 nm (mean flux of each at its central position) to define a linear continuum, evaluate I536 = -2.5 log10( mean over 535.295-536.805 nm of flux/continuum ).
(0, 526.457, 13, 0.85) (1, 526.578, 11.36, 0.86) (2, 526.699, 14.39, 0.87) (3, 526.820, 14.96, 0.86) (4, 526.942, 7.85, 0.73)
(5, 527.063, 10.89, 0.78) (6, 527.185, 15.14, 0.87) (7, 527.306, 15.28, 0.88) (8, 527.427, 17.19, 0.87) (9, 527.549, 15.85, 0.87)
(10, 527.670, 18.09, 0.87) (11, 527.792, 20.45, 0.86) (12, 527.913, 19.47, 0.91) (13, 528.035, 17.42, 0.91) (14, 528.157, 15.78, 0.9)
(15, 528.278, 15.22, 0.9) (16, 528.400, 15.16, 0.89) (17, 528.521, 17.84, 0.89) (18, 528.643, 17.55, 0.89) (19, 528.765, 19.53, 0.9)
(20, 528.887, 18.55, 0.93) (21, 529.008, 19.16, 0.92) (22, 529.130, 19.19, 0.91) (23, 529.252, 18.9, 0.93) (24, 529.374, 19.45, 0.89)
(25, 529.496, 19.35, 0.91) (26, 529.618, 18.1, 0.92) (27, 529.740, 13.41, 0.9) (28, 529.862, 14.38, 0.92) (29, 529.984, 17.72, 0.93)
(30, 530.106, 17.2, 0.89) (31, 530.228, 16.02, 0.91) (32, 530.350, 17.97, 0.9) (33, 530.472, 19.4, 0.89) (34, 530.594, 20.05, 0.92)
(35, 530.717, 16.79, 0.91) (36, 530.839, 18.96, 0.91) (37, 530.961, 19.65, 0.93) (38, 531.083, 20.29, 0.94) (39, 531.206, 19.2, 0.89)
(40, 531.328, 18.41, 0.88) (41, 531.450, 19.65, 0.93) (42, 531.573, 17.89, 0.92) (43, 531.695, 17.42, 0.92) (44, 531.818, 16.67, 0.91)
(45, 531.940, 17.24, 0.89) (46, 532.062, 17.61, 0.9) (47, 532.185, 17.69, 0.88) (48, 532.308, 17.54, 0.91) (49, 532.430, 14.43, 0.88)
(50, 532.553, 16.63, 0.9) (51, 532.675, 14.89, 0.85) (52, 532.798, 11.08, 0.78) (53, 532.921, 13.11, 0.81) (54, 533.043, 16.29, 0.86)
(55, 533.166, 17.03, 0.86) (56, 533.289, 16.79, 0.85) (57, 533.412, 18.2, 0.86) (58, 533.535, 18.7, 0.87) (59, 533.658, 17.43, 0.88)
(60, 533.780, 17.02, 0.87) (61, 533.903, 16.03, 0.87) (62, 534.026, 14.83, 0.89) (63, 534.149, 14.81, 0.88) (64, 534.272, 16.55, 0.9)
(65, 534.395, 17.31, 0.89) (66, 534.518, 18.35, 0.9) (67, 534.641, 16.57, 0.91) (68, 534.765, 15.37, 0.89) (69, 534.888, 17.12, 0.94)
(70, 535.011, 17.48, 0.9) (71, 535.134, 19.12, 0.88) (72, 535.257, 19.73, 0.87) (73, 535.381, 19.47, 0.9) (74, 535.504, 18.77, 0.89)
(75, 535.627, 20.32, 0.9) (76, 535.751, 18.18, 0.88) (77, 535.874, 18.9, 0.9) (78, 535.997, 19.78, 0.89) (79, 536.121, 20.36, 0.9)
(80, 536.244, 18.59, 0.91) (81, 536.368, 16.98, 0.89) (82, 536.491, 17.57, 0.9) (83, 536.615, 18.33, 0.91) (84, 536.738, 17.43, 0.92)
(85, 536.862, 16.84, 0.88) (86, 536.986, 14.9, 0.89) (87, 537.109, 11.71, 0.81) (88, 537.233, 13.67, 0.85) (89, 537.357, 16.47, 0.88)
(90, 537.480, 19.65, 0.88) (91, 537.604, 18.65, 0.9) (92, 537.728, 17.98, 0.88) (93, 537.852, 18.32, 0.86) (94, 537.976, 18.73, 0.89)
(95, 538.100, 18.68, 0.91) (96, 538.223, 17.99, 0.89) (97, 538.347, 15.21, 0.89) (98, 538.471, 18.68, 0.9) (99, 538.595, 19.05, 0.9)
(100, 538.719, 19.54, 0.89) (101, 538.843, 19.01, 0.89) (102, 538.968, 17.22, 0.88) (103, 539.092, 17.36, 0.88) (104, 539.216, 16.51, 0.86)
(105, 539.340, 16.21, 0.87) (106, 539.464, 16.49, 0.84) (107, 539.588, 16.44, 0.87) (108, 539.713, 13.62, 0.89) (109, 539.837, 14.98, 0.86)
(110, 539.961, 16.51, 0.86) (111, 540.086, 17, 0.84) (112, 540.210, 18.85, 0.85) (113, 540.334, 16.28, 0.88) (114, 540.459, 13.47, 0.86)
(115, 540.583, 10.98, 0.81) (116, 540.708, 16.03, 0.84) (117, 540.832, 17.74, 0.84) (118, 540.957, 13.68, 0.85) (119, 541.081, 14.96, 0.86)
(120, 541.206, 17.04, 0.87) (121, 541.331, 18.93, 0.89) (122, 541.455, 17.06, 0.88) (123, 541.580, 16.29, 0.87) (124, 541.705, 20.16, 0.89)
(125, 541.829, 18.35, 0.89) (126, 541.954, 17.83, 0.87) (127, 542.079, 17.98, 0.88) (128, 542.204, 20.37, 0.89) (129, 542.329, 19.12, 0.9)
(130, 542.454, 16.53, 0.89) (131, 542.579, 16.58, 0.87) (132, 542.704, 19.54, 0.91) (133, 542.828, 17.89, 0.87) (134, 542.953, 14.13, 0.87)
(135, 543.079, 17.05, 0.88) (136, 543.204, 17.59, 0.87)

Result -0.09 mag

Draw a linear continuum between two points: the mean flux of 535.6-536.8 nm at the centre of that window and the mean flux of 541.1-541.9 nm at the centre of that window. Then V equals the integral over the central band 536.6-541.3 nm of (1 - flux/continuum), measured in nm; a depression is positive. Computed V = 0.40 nm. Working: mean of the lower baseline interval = 18.6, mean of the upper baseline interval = 17.8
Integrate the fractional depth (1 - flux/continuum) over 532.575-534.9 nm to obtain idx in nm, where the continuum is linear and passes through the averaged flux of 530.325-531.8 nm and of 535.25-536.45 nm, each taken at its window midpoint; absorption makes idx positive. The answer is 0.34 nm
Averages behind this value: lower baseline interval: 18.8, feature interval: 16.2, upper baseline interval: 19.1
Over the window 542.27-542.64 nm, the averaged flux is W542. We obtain 17.4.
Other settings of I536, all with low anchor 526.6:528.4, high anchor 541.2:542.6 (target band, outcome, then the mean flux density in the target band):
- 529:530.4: -0.11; 17.5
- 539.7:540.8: 0.15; 15.5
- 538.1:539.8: 0.02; 17.2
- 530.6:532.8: -0.09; 17.6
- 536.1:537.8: 0.01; 17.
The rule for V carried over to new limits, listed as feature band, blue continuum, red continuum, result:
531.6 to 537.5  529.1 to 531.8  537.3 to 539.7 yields 0.30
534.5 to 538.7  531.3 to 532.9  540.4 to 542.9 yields -0.25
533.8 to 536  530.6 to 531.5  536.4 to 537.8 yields -0.02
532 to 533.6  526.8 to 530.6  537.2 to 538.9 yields 0.12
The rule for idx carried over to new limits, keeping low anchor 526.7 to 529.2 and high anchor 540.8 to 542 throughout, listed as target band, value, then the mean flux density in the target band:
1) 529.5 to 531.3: -0.13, 17.9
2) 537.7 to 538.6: -0.05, 18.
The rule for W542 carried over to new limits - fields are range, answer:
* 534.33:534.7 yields 17.4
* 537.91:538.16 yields 18.7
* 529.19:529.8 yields 17.8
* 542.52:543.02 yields 17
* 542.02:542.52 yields 18.5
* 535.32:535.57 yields 19.2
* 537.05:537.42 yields 14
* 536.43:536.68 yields 18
